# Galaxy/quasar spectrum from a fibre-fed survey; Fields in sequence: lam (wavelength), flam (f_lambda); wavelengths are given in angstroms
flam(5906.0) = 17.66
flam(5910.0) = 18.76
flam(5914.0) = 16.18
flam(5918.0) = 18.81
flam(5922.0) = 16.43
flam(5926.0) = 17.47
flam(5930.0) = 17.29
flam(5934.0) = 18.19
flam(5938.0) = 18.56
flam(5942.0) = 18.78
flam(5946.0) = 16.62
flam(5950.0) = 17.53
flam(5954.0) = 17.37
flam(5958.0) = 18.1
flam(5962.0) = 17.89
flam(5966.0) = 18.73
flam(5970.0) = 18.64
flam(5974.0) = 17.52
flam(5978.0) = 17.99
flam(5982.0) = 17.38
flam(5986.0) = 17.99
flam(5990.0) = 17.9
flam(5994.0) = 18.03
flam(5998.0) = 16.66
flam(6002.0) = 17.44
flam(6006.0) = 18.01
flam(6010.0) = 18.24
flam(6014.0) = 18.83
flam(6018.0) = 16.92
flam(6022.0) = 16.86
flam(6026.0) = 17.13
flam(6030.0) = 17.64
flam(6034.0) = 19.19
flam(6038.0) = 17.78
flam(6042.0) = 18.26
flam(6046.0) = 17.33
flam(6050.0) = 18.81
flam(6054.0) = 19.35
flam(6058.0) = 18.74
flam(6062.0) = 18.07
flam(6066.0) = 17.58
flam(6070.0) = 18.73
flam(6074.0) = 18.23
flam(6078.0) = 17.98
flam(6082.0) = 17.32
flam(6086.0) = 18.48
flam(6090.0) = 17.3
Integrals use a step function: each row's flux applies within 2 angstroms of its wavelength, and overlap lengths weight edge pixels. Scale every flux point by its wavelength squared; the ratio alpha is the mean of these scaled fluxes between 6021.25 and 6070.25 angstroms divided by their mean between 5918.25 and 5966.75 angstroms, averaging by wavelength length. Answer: 1.06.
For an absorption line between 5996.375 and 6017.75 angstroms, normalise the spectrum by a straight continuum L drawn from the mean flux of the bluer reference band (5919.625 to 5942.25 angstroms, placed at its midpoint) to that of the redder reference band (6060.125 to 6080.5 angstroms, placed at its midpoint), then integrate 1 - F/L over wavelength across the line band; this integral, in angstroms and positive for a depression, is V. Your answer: 0.2 angstroms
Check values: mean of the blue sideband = 17.7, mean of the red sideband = 18.1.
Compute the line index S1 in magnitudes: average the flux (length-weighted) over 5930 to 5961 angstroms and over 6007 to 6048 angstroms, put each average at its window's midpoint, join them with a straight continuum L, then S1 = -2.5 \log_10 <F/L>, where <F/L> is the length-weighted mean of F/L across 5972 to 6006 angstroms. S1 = 0.01 mag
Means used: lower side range 17.8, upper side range 17.8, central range 17.6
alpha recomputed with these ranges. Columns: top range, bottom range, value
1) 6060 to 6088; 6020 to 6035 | 1.04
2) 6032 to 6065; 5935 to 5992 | 1.06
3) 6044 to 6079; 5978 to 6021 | 1.05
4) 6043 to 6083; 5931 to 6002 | 1.05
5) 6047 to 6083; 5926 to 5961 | 1.07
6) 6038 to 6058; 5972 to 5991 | 1.06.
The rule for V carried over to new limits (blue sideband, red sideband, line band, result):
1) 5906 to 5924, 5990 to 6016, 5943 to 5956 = 0.28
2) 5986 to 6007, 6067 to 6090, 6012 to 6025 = 0.17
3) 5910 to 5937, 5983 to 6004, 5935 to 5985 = -1.04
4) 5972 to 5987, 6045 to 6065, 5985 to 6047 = 1.05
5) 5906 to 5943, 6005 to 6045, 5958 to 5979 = -0.39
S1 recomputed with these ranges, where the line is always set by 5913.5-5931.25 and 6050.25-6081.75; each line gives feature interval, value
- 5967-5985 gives -0.014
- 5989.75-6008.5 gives 0.017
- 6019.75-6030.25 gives 0.057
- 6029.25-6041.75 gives -0.008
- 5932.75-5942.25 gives -0.064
